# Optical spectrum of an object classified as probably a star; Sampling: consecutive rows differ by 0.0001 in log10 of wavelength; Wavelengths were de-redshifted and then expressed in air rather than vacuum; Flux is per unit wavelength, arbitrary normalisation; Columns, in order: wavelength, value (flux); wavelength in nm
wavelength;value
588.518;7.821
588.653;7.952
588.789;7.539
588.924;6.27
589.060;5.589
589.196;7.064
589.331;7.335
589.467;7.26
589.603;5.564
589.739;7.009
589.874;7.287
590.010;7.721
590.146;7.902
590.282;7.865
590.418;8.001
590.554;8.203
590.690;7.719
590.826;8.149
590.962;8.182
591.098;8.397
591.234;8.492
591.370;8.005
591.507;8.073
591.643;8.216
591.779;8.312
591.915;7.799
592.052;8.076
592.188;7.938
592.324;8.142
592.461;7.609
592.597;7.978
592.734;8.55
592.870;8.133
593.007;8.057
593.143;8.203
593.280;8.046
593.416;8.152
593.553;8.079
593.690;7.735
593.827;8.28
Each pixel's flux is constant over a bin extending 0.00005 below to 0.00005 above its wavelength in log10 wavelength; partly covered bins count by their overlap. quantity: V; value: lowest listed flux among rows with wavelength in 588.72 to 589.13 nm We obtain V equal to 5.589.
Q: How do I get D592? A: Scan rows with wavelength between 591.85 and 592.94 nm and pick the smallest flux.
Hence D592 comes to 7.609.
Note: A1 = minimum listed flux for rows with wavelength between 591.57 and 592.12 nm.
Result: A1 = 7.799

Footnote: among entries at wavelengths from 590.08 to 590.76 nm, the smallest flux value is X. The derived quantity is 7.719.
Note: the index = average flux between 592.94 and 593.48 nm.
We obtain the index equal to 8.13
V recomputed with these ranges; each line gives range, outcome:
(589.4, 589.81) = 5.564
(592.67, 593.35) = 8.046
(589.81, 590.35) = 7.287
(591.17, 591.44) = 8.005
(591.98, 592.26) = 7.938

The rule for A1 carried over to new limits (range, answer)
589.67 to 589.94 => 7.009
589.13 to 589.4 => 7.064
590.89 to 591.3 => 8.182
